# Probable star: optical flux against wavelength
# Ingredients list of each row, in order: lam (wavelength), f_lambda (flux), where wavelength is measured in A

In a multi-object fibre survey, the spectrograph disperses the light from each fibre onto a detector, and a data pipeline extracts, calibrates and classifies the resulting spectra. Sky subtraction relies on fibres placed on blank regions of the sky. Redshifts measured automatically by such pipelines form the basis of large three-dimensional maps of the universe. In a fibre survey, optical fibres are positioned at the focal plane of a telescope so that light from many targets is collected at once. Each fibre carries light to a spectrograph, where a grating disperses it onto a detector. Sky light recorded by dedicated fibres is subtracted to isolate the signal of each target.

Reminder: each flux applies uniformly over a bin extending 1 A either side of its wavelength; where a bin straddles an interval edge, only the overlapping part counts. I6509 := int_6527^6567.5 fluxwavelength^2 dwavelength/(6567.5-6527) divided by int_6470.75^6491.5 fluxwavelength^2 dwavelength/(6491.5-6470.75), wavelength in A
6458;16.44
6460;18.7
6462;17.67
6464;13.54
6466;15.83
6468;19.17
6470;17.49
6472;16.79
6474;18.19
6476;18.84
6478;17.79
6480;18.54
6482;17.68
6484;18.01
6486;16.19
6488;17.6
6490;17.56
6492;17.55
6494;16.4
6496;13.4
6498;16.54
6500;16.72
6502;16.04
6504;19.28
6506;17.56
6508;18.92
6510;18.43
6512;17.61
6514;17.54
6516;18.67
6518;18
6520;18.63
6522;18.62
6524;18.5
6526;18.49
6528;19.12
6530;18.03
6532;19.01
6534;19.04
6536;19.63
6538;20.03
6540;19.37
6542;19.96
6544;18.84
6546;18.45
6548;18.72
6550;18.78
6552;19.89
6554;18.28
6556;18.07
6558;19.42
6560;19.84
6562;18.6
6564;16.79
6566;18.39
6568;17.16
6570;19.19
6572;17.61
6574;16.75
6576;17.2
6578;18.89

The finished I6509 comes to 1.09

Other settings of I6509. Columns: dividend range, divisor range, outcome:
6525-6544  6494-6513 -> 1.13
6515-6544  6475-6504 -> 1.12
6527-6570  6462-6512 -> 1.11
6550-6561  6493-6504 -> 1.20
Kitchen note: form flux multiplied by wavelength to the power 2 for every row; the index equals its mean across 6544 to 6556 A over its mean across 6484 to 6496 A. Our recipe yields 1.14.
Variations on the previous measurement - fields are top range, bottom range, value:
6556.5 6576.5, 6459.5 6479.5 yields 1.07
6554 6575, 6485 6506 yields 1.11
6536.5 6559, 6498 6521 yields 1.08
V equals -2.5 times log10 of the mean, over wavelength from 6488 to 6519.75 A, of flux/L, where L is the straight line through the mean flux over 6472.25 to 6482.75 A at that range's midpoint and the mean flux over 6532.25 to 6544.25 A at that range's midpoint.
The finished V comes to 0.08 mag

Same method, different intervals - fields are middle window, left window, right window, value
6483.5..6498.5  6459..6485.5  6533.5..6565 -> 0.08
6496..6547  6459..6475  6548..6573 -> -0.02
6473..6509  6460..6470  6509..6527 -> 0.01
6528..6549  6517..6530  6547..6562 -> -0.02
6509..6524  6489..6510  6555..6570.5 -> -0.05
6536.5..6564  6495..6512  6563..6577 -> -0.09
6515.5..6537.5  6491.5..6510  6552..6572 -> -0.07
